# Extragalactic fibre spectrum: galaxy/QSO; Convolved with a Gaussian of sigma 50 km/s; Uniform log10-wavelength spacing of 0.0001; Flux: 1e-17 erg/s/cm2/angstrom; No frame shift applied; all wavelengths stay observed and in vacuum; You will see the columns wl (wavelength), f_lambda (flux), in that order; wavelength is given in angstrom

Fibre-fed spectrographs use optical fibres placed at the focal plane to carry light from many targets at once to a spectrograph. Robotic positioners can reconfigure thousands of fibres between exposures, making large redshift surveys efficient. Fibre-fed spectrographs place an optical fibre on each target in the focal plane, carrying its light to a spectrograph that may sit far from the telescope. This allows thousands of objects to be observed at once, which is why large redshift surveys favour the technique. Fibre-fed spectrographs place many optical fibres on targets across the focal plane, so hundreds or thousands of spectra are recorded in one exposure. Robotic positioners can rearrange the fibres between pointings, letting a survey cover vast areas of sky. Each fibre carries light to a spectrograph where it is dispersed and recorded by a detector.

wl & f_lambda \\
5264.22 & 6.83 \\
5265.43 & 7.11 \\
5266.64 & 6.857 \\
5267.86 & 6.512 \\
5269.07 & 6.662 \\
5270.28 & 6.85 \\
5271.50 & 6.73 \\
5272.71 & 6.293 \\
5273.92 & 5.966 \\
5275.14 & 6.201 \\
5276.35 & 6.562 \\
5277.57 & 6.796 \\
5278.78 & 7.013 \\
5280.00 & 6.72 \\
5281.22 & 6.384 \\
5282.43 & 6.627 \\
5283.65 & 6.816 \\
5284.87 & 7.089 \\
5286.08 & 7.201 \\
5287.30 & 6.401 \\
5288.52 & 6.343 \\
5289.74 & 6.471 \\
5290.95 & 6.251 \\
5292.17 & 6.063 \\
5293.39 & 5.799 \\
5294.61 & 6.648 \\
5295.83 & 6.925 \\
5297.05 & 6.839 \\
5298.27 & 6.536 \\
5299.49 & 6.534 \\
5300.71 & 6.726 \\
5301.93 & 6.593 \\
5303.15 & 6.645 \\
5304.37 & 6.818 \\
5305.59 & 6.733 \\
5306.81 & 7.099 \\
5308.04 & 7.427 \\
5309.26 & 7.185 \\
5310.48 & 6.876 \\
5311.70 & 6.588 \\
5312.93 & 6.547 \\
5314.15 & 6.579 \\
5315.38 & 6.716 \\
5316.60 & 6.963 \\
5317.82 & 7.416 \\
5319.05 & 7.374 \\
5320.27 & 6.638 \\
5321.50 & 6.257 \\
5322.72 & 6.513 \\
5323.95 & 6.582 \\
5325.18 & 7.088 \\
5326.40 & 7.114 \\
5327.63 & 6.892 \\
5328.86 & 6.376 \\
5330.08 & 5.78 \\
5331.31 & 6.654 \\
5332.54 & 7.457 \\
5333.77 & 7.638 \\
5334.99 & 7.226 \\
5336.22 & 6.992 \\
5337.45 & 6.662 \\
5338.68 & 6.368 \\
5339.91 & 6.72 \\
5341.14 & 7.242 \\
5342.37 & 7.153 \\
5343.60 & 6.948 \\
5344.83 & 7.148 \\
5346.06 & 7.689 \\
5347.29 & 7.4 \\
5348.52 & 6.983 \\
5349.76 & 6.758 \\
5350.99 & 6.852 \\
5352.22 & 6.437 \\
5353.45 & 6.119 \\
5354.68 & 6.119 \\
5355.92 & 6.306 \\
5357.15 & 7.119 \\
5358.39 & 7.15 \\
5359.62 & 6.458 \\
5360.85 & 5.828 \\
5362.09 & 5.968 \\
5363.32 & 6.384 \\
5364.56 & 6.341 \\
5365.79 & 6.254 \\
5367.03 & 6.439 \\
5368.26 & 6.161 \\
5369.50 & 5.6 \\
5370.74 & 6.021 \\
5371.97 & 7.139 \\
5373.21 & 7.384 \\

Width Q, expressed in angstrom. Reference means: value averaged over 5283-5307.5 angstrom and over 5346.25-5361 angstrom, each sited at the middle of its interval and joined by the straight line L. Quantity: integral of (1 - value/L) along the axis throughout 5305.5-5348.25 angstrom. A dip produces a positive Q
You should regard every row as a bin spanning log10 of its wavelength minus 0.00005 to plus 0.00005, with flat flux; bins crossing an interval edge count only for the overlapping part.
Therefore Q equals -1.7 angstrom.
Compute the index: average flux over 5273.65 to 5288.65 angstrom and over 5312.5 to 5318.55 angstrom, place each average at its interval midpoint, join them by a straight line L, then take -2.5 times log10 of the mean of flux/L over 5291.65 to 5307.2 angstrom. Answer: 0.02 mag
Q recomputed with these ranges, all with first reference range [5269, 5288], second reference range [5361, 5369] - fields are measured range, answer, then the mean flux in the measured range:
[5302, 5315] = -0.7 angstrom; 6.83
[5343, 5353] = -1.1 angstrom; 7.01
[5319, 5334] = -0.8 angstrom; 6.75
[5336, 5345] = -0.8 angstrom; 6.89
